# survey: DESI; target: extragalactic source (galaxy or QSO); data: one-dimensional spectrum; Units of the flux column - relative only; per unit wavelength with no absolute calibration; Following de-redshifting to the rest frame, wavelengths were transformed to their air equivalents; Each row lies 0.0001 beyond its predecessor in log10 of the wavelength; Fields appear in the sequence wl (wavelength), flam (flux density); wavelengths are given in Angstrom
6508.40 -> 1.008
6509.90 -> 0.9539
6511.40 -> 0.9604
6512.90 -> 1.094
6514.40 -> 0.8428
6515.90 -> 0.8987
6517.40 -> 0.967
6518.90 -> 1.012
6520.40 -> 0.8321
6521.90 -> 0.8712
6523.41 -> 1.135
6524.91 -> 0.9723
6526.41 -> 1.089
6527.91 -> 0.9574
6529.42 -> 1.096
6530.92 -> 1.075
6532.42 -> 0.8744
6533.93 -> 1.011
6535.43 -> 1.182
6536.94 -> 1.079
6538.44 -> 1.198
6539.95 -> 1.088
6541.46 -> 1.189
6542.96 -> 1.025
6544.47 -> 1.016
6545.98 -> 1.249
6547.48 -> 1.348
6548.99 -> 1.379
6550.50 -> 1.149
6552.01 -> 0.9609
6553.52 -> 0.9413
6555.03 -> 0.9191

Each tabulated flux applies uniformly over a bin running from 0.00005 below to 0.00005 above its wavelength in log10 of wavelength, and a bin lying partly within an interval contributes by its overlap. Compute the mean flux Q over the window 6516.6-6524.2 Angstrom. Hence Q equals 0.963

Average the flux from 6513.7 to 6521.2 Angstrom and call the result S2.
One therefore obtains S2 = 0.911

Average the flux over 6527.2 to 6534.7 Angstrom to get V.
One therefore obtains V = 1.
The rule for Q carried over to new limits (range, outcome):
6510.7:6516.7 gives 0.949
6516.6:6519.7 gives 0.986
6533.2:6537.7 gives 1.09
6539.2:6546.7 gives 1.11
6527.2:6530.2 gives 1.03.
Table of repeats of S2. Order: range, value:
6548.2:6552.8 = 1.16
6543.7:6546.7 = 1.13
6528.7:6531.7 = 1.09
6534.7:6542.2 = 1.15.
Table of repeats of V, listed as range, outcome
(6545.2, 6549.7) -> 1.32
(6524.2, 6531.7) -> 1.04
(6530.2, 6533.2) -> 0.973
